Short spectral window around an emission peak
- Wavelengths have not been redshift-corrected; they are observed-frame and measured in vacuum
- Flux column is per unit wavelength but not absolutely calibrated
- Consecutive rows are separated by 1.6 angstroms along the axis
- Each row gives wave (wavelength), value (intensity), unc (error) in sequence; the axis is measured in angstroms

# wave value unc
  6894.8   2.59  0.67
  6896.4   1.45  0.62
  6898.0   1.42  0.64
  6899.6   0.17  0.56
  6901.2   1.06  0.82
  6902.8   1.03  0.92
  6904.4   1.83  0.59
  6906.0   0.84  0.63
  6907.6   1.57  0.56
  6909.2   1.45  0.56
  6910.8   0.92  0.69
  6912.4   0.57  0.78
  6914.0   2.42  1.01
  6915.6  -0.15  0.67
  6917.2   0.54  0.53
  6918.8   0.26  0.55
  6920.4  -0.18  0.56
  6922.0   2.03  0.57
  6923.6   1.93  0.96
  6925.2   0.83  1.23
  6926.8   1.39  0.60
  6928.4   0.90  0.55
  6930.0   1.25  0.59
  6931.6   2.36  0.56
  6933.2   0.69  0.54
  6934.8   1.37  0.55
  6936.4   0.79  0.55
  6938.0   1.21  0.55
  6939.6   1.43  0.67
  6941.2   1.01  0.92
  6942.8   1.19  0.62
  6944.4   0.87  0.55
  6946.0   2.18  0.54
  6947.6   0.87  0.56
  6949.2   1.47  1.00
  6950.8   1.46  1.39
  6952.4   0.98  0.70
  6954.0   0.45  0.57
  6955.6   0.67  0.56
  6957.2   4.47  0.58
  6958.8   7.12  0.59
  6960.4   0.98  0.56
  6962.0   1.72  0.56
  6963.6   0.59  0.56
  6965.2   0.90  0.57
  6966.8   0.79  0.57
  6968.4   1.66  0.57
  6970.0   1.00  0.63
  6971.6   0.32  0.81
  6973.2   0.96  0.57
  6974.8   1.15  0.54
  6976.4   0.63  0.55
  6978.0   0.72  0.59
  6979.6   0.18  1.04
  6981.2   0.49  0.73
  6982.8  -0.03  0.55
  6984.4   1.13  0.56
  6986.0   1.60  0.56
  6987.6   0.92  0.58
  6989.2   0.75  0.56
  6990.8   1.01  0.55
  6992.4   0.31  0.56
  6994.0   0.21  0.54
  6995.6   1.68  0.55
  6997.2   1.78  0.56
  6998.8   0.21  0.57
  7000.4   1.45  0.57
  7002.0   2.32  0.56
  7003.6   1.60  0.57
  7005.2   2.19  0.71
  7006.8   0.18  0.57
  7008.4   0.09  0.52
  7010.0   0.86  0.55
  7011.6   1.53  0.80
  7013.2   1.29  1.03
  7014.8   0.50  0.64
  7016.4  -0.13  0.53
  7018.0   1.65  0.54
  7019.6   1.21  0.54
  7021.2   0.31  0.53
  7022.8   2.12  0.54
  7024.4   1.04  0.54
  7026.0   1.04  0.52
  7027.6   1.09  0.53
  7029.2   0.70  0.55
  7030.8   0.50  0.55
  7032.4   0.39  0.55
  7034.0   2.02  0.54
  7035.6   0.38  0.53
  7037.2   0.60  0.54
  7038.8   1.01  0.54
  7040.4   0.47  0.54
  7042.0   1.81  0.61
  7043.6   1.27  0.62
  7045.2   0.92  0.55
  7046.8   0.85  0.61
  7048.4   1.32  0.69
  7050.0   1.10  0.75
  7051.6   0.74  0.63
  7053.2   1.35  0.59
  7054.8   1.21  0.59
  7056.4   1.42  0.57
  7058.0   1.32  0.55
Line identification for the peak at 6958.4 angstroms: Halpha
